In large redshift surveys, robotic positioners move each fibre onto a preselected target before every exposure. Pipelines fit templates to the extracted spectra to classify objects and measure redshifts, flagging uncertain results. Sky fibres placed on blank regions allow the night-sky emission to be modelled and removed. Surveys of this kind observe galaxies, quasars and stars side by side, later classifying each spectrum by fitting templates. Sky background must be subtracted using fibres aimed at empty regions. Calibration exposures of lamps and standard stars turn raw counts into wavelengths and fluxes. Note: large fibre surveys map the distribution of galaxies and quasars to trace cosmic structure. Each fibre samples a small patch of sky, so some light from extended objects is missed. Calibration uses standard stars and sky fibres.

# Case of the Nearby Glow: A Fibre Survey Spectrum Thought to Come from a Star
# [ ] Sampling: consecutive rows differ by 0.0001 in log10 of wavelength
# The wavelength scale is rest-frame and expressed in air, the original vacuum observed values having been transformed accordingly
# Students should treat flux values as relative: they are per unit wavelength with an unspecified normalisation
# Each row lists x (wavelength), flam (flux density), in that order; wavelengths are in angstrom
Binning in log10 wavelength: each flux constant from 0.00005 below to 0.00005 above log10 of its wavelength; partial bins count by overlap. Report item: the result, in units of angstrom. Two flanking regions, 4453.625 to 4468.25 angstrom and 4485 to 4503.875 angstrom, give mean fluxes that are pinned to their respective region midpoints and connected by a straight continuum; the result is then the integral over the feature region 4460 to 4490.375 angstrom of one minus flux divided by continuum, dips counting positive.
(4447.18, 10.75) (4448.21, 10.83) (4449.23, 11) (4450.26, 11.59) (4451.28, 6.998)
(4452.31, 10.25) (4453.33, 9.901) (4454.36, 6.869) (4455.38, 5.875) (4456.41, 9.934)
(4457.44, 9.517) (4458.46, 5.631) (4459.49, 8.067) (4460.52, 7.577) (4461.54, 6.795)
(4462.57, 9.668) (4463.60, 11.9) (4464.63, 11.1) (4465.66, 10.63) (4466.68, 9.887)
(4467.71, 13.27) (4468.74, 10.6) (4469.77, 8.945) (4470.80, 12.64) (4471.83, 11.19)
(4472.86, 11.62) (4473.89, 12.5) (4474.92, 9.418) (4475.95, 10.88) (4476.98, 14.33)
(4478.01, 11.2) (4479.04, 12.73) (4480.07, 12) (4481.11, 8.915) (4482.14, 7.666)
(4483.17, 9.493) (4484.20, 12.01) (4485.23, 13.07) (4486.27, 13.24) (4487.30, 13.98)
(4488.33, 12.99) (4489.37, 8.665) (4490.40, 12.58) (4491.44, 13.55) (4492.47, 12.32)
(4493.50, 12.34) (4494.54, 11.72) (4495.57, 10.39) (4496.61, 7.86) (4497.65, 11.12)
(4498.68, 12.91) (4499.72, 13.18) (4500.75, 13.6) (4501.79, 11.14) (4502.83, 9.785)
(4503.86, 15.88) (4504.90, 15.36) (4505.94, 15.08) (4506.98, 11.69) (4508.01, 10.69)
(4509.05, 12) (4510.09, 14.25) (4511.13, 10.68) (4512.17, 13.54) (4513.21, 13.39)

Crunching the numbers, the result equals -2.10 angstrom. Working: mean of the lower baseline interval 9.07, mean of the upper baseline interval 12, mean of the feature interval 11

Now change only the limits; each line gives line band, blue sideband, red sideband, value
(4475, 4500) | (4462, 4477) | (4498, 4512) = 0.8 angstrom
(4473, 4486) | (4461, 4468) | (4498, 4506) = 0.3 angstrom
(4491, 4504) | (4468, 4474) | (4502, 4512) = 0.5 angstrom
